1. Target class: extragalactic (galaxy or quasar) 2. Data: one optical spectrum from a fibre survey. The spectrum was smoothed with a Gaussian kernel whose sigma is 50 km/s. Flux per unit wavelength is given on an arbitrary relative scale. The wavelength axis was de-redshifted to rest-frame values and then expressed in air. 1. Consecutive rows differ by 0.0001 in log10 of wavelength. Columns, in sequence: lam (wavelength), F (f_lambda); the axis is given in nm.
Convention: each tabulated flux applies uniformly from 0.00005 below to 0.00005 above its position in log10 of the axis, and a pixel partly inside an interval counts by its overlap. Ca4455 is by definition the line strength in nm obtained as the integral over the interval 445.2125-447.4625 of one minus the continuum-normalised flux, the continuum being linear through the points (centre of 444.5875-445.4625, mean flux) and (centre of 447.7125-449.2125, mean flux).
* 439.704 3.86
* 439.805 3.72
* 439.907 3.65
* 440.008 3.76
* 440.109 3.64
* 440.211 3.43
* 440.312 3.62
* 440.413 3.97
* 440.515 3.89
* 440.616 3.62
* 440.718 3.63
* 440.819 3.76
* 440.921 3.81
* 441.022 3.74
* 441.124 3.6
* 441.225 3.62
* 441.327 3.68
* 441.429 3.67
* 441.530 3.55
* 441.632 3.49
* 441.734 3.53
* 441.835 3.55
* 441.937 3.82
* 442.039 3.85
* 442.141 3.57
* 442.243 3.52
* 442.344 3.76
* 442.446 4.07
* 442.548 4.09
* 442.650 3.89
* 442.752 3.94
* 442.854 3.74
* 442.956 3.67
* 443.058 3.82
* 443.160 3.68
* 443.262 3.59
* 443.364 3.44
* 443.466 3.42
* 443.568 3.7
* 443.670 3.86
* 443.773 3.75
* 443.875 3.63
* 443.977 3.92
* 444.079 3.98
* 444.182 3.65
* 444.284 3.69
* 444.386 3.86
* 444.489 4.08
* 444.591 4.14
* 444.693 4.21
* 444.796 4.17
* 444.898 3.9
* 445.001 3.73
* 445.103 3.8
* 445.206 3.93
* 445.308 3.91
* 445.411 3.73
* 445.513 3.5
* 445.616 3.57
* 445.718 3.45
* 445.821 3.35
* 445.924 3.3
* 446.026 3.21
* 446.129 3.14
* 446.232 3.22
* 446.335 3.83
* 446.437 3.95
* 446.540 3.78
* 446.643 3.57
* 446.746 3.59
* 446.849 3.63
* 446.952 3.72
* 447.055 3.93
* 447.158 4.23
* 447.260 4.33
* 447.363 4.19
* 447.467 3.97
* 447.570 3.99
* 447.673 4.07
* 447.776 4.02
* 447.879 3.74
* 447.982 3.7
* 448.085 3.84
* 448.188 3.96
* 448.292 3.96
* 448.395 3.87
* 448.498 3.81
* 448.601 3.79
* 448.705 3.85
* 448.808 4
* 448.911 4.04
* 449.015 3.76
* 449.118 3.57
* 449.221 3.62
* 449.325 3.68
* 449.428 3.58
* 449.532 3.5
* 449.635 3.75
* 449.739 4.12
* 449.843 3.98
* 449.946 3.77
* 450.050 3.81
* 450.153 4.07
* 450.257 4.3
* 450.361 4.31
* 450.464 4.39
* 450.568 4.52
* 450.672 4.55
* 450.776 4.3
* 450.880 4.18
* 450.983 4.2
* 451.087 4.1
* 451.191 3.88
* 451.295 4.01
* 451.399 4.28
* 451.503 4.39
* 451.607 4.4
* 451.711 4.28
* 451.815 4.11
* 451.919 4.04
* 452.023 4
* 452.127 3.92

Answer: 0.13 nm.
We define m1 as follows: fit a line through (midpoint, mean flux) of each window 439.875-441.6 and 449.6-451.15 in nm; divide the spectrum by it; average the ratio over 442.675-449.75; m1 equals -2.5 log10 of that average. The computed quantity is 0.05 mag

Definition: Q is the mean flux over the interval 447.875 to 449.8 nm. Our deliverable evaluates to 3.8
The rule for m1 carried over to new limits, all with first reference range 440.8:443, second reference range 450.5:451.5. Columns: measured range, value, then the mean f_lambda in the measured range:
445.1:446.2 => 0.12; 3.52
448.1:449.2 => 0.07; 3.85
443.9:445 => -0.02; 3.94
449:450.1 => 0.11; 3.74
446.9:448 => 0.01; 4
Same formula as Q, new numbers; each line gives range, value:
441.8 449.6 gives 3.78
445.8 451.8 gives 3.92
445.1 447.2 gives 3.63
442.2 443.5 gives 3.75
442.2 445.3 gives 3.82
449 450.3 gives 3.81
